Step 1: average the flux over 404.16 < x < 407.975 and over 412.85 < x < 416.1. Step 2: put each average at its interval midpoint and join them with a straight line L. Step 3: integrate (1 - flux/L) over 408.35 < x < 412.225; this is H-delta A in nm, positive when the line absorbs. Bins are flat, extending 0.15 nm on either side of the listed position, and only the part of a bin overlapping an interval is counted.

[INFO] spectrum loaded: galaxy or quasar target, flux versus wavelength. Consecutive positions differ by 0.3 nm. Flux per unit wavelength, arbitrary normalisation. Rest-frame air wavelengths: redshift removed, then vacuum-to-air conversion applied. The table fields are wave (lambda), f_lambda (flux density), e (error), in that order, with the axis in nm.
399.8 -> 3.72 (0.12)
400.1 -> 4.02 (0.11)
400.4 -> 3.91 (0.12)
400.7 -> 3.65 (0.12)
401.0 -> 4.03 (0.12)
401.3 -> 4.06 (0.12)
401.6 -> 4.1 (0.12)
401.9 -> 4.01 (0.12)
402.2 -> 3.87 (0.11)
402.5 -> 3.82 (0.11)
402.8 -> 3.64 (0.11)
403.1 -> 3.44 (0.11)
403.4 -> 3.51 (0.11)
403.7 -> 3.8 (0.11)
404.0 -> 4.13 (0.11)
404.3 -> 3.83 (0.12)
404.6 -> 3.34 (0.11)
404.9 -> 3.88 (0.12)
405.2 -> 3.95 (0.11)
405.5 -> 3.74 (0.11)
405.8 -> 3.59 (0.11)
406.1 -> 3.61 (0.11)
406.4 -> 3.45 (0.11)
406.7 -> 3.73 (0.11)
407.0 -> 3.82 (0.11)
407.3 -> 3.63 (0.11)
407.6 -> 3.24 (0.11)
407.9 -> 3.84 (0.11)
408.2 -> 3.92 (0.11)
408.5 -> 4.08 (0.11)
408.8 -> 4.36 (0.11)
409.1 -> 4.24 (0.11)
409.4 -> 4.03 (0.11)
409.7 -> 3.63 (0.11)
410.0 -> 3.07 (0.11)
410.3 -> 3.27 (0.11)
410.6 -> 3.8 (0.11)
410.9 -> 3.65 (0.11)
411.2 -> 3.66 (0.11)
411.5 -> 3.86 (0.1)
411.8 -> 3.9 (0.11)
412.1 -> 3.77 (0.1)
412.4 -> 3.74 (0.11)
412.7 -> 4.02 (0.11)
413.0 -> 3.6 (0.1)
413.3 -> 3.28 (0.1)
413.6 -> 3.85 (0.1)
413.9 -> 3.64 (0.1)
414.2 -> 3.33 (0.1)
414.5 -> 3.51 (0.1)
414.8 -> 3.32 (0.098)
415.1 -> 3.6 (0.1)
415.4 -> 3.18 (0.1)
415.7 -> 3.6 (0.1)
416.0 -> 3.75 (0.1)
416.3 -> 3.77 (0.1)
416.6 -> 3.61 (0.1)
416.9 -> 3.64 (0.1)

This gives -0.22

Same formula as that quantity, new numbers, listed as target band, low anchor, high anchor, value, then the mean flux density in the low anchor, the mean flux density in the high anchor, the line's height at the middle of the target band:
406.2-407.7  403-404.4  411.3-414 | 0.064 nm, 3.75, 3.74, 3.75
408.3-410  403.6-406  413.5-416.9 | -0.133 nm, 3.78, 3.56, 3.69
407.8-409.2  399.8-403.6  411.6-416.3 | -0.143 nm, 3.83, 3.61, 3.71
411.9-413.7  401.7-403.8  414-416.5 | -0.079 nm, 3.73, 3.51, 3.56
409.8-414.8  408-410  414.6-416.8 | 0.193 nm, 3.97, 3.55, 3.76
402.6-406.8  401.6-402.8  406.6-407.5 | 0.114 nm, 3.89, 3.7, 3.79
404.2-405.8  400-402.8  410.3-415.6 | 0.041 nm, 3.92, 3.62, 3.83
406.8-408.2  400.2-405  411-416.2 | 0.024 nm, 3.82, 3.63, 3.73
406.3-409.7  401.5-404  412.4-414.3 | -0.121 nm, 3.79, 3.64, 3.71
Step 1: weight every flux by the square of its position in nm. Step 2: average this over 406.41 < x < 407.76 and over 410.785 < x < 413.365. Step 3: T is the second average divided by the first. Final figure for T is 1.07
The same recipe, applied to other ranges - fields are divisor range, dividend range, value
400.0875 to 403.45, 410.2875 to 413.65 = 1.02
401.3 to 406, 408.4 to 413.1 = 1.04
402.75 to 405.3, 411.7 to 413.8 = 1.05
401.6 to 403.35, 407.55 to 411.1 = 1.04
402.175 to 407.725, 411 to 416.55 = 1.03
